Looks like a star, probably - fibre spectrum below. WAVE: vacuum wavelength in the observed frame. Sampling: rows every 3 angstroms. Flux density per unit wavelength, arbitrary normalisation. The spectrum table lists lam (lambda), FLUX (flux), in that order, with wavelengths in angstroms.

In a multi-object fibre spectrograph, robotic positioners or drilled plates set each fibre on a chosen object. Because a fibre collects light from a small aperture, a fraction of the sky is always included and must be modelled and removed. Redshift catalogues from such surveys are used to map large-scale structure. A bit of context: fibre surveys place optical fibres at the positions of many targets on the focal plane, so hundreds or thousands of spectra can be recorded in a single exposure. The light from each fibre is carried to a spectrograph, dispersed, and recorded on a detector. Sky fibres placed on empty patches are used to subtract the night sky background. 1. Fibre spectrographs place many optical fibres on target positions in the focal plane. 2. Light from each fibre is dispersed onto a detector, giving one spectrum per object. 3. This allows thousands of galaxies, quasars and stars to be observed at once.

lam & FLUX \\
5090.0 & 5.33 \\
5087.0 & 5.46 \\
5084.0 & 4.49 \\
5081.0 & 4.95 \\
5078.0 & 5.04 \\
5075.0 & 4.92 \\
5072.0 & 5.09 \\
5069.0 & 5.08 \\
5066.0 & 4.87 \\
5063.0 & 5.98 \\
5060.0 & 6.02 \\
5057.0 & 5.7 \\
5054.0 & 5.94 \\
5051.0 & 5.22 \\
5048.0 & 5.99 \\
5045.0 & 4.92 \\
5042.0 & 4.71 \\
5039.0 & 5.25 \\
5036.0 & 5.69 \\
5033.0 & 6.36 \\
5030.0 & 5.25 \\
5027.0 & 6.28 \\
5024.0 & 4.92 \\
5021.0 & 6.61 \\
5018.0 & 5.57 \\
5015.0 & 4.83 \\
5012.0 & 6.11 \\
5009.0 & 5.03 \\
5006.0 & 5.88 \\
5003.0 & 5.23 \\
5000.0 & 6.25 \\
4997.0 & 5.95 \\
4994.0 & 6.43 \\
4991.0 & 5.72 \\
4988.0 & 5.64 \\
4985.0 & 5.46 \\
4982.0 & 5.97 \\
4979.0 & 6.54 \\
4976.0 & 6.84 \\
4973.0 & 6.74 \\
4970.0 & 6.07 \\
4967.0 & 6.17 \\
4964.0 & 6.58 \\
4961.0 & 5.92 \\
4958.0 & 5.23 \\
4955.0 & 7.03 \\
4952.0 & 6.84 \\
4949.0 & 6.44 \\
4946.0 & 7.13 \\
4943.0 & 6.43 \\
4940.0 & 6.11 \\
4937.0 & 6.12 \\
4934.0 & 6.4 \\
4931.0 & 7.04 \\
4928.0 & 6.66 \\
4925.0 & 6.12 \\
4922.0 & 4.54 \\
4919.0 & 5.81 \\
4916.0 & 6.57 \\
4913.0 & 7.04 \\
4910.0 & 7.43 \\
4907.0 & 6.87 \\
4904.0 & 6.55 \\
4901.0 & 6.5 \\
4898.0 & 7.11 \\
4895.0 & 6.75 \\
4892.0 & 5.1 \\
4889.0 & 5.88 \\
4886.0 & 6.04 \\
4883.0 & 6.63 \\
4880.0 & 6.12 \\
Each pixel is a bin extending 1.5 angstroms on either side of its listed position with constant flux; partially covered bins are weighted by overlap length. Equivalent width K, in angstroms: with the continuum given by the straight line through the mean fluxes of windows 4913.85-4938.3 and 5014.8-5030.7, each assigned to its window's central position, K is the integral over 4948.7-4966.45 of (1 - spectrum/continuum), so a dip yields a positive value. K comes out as -0.9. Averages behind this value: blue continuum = 6.18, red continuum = 5.65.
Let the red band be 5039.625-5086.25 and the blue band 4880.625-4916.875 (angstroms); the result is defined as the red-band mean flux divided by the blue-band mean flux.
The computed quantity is 0.81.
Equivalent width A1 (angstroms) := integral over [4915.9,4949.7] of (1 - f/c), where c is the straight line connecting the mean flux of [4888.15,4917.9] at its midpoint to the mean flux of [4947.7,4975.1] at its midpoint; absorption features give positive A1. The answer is 1.0 angstroms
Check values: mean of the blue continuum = 6.58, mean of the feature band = 6.27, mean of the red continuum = 6.35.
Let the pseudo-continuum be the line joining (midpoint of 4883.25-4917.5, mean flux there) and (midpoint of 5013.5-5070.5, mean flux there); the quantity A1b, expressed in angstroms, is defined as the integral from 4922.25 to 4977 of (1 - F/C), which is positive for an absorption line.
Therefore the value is -1.8 angstroms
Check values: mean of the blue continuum 6.53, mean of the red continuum 5.54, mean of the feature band 6.39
